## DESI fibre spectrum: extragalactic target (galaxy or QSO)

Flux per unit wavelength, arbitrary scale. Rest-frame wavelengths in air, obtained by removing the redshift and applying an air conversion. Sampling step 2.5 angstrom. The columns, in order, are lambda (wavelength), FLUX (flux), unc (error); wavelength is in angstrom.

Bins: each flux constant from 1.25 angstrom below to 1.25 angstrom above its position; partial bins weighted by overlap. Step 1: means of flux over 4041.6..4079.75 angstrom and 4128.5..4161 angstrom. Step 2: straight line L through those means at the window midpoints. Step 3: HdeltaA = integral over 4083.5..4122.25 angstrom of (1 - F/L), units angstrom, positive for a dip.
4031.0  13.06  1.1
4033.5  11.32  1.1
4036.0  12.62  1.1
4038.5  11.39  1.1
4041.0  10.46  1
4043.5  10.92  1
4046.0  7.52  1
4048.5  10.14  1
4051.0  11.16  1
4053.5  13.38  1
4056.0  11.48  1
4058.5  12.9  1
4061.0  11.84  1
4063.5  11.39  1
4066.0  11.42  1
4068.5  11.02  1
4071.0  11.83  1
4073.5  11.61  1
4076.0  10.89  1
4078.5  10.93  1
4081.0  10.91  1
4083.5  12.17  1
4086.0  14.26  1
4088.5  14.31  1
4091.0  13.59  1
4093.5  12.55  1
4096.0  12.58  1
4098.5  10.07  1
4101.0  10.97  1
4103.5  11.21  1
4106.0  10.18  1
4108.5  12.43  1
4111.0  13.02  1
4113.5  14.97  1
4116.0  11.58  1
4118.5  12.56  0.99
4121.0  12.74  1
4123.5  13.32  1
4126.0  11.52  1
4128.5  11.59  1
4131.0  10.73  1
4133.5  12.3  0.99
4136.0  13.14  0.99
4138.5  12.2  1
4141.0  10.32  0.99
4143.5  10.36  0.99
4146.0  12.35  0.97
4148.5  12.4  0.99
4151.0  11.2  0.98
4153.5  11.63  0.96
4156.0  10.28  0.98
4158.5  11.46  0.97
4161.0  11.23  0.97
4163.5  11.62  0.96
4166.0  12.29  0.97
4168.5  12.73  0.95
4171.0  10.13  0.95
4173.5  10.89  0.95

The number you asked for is -3.72 angstrom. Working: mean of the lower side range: 11.2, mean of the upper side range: 11.5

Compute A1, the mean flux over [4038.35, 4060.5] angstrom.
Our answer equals 11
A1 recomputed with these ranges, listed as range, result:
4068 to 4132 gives 12.1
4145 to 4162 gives 11.5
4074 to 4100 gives 12.2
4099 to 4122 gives 12.1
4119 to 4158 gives 11.7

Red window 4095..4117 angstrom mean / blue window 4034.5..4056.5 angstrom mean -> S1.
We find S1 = 1.1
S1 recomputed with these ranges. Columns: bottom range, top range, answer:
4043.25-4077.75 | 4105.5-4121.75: 1.12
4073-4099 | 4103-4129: 1.01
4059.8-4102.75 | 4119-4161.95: 0.98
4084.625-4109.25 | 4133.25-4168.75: 0.95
